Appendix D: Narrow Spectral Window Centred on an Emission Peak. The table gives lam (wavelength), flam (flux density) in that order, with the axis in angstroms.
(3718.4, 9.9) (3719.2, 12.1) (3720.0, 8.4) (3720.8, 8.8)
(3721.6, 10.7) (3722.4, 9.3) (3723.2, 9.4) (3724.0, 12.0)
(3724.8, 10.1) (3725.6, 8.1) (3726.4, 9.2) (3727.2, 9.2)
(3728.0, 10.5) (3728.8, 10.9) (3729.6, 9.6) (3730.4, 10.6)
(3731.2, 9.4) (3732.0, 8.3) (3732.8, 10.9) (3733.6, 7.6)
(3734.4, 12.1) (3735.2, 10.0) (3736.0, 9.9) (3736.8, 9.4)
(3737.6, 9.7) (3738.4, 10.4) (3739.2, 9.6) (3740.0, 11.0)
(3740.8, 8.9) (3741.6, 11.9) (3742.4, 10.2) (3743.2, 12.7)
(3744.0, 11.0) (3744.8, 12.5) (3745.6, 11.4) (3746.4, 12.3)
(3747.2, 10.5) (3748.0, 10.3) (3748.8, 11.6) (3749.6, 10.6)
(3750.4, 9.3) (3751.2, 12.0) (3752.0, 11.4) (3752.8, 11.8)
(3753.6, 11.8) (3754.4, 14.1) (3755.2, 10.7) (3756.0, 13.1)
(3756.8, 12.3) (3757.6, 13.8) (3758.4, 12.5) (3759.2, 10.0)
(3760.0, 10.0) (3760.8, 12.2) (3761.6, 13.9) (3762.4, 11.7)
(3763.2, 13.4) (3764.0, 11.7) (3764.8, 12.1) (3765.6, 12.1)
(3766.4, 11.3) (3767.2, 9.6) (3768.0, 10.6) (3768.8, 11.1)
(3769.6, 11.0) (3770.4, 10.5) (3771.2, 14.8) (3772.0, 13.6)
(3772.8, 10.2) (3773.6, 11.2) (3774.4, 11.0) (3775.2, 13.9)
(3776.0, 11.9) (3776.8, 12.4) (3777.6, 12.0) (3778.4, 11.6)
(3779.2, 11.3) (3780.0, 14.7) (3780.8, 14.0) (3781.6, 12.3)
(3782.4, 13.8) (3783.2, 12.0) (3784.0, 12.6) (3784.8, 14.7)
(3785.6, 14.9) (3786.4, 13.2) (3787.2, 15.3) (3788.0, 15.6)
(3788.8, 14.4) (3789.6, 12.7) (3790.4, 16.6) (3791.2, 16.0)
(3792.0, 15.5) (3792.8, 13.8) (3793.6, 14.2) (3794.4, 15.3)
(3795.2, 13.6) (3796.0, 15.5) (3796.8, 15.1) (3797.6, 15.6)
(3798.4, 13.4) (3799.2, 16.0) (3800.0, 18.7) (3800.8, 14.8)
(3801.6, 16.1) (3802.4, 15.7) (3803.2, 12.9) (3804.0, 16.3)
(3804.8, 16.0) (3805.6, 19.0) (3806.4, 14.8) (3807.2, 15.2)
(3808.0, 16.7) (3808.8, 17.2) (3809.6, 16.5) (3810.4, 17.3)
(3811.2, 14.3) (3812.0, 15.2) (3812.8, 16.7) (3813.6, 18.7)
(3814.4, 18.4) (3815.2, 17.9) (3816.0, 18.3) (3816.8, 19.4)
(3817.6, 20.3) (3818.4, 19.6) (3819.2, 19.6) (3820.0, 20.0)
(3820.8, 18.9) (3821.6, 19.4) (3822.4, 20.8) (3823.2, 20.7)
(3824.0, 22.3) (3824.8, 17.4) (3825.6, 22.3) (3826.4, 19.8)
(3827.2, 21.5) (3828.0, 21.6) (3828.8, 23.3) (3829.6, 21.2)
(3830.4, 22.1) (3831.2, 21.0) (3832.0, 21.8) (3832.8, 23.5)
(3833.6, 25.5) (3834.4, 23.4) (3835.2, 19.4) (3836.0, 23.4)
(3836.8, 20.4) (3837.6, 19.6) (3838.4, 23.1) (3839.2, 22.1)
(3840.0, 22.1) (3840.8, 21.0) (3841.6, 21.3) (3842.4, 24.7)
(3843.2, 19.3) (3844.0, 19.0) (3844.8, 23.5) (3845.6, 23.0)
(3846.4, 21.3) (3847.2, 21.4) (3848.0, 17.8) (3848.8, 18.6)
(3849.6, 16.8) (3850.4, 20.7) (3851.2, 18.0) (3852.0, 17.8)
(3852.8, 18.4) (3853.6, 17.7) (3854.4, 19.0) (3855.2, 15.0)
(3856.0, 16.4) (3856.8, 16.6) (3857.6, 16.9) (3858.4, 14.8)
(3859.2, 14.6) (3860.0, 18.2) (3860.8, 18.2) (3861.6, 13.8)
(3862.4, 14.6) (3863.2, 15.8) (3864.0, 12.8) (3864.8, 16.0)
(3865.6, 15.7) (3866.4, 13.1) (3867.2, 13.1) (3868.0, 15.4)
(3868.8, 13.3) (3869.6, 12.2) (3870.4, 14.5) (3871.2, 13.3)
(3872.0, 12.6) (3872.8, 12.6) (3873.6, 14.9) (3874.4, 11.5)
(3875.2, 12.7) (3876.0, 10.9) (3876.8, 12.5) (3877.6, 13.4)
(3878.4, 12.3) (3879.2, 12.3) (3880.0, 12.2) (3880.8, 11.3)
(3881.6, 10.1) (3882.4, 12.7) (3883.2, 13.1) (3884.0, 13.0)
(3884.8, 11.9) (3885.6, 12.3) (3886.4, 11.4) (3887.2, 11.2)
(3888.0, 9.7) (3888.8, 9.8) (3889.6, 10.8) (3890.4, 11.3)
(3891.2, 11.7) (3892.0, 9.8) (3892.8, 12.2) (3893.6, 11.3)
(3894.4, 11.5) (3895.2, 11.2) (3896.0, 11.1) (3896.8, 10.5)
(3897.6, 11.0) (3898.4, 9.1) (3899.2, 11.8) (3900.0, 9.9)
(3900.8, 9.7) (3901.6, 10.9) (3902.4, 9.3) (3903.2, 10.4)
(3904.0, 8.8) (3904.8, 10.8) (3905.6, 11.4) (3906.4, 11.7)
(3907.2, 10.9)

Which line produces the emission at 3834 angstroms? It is C IV 1549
